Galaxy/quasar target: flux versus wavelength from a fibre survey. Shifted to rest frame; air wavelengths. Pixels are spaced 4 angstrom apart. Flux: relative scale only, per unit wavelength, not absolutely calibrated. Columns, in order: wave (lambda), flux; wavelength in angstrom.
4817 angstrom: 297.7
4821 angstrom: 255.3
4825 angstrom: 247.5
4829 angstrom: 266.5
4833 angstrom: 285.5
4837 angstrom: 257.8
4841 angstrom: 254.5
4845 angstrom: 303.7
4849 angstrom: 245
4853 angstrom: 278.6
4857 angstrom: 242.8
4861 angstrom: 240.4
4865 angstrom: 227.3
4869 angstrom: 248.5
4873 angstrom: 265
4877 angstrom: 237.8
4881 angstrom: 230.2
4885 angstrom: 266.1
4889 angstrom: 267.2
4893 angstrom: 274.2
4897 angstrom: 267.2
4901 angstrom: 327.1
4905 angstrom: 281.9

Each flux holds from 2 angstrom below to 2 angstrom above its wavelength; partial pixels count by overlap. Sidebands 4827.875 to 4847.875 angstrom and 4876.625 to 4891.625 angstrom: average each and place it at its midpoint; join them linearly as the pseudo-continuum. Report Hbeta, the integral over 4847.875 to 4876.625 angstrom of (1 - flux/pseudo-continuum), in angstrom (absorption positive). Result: 1.42 angstrom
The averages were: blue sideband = 273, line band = 249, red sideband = 253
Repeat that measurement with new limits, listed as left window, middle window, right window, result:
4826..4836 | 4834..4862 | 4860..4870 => -0.83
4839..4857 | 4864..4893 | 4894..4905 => 3.17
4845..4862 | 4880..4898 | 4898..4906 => 1.77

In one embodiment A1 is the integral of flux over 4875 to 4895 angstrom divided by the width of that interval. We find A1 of 255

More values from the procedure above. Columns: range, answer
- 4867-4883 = 245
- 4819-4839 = 263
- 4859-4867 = 234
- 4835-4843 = 256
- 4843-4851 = 274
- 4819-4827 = 251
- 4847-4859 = 255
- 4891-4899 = 271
